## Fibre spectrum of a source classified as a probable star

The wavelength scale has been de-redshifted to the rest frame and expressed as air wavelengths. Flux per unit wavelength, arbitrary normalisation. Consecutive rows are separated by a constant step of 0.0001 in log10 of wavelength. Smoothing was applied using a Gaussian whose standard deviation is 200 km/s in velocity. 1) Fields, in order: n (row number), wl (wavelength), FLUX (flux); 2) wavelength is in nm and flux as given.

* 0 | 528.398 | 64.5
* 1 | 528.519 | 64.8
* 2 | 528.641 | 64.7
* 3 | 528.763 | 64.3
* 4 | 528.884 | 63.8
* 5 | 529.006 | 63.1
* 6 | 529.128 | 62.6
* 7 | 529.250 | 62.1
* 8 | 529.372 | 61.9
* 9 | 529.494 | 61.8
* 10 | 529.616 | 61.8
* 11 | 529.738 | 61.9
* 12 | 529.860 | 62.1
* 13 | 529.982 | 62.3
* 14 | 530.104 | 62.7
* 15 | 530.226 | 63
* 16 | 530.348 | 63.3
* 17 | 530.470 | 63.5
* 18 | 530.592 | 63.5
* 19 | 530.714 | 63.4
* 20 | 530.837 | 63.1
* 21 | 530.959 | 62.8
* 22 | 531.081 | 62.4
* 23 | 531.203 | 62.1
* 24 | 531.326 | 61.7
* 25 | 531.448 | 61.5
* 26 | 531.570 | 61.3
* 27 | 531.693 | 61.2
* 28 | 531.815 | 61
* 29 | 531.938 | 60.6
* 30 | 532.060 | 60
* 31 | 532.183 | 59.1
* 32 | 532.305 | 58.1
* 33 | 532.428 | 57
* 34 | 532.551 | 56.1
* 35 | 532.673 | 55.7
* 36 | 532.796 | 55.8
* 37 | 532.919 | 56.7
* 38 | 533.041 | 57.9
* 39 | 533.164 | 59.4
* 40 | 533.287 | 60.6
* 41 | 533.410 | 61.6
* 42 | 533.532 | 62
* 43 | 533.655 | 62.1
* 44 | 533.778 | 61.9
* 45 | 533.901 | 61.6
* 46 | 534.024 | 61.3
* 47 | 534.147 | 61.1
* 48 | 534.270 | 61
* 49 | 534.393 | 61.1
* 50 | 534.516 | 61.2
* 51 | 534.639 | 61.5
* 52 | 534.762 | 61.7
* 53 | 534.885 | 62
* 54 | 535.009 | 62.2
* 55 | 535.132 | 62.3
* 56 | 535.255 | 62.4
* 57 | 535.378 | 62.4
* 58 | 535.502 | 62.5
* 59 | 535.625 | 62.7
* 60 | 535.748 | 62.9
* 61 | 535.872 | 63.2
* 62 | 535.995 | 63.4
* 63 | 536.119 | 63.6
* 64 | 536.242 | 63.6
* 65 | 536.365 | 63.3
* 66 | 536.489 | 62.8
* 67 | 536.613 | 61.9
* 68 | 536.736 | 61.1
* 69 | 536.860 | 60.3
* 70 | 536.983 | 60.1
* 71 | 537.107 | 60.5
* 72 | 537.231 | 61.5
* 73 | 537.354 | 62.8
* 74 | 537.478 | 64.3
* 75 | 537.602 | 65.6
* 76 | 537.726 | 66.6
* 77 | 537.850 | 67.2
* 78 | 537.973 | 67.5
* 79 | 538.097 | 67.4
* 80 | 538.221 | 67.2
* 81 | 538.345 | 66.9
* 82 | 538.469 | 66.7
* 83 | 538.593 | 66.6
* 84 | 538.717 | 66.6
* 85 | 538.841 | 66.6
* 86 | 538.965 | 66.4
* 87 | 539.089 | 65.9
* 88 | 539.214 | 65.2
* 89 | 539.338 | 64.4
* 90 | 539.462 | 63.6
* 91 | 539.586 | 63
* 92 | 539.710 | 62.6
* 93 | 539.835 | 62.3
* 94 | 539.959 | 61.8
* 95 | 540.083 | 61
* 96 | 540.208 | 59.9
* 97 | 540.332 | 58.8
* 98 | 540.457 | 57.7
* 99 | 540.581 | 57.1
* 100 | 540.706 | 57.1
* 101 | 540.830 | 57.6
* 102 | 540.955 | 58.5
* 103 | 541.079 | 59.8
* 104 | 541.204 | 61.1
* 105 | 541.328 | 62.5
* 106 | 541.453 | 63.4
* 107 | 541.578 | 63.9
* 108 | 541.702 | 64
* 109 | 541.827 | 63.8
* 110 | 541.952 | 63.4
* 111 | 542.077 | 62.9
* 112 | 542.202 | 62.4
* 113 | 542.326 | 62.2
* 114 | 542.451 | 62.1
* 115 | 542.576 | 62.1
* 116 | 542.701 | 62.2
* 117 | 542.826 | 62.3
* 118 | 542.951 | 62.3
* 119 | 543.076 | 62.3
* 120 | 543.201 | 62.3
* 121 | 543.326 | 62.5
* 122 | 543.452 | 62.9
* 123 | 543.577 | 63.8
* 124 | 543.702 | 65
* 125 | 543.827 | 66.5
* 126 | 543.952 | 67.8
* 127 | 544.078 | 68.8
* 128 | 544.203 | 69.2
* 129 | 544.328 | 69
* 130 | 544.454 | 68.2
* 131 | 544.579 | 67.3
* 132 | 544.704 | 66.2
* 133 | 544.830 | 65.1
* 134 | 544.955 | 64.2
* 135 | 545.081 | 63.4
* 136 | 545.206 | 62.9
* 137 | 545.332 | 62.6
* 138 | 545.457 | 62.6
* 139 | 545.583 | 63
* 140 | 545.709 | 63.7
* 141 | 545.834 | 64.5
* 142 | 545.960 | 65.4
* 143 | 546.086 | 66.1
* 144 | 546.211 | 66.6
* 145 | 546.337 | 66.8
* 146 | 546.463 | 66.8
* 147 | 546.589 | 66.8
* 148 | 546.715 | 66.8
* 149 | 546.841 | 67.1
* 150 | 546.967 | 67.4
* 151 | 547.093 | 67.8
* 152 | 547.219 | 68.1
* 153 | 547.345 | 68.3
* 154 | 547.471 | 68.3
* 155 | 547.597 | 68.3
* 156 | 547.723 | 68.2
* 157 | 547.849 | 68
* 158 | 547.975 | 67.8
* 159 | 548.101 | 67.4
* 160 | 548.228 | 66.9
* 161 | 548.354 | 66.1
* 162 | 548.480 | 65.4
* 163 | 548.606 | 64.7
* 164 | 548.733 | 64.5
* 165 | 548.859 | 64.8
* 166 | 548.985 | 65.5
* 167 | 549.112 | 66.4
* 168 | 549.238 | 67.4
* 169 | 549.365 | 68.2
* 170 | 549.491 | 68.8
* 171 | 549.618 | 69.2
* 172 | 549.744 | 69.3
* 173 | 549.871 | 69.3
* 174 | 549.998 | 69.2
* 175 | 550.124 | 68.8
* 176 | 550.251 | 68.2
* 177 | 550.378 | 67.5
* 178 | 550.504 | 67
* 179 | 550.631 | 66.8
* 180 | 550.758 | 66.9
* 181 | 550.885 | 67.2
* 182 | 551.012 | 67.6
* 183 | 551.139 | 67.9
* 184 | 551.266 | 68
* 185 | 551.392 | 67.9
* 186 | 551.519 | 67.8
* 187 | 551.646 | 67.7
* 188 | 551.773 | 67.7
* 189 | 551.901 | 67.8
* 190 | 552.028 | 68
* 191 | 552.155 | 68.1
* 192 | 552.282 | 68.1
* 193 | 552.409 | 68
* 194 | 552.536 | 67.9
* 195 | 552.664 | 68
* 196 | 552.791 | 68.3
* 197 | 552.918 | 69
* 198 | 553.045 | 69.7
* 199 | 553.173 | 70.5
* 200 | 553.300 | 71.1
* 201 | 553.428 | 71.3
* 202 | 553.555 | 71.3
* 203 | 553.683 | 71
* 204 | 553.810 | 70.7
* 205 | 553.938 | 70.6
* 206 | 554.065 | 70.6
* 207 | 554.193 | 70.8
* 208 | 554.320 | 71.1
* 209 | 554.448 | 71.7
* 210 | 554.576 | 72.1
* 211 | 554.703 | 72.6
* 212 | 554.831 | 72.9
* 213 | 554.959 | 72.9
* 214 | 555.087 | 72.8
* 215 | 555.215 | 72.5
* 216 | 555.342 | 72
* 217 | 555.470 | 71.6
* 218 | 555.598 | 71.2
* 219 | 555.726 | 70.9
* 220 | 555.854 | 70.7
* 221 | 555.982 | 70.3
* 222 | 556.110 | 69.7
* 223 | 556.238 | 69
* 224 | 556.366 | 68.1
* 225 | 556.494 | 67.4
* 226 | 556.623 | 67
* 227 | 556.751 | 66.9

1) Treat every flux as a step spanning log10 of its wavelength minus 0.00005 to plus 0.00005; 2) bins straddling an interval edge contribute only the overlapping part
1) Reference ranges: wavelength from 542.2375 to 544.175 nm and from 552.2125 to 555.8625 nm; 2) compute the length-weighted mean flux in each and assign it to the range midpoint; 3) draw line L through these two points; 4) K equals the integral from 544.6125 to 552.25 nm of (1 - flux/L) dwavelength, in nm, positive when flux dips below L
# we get 0.04 nm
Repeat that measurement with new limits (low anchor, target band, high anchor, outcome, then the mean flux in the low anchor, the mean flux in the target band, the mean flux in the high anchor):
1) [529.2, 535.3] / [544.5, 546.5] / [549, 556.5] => 0.049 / 61.1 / 64.8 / 69.4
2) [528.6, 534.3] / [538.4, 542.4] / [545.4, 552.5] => 0.110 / 61.2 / 62.5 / 67.1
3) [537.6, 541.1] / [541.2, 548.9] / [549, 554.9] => 0.087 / 63.4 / 65.2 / 69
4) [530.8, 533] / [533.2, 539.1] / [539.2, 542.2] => -0.261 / 59.8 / 63.3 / 61.4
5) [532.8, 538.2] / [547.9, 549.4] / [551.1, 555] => 0.036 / 62.3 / 66.2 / 69.7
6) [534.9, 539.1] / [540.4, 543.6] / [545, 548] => 0.172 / 64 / 61.6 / 66.1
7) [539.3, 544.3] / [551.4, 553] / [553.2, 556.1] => 0.039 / 62.5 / 68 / 71.4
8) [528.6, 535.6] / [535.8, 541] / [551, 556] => 0.064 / 61.4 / 63.1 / 70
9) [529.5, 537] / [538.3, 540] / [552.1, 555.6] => -0.024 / 61.4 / 64.9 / 70.7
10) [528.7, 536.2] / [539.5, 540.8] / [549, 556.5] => 0.088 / 61.5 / 60.1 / 69.4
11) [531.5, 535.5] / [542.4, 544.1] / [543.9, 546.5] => 0.030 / 60.3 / 63.6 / 65.7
